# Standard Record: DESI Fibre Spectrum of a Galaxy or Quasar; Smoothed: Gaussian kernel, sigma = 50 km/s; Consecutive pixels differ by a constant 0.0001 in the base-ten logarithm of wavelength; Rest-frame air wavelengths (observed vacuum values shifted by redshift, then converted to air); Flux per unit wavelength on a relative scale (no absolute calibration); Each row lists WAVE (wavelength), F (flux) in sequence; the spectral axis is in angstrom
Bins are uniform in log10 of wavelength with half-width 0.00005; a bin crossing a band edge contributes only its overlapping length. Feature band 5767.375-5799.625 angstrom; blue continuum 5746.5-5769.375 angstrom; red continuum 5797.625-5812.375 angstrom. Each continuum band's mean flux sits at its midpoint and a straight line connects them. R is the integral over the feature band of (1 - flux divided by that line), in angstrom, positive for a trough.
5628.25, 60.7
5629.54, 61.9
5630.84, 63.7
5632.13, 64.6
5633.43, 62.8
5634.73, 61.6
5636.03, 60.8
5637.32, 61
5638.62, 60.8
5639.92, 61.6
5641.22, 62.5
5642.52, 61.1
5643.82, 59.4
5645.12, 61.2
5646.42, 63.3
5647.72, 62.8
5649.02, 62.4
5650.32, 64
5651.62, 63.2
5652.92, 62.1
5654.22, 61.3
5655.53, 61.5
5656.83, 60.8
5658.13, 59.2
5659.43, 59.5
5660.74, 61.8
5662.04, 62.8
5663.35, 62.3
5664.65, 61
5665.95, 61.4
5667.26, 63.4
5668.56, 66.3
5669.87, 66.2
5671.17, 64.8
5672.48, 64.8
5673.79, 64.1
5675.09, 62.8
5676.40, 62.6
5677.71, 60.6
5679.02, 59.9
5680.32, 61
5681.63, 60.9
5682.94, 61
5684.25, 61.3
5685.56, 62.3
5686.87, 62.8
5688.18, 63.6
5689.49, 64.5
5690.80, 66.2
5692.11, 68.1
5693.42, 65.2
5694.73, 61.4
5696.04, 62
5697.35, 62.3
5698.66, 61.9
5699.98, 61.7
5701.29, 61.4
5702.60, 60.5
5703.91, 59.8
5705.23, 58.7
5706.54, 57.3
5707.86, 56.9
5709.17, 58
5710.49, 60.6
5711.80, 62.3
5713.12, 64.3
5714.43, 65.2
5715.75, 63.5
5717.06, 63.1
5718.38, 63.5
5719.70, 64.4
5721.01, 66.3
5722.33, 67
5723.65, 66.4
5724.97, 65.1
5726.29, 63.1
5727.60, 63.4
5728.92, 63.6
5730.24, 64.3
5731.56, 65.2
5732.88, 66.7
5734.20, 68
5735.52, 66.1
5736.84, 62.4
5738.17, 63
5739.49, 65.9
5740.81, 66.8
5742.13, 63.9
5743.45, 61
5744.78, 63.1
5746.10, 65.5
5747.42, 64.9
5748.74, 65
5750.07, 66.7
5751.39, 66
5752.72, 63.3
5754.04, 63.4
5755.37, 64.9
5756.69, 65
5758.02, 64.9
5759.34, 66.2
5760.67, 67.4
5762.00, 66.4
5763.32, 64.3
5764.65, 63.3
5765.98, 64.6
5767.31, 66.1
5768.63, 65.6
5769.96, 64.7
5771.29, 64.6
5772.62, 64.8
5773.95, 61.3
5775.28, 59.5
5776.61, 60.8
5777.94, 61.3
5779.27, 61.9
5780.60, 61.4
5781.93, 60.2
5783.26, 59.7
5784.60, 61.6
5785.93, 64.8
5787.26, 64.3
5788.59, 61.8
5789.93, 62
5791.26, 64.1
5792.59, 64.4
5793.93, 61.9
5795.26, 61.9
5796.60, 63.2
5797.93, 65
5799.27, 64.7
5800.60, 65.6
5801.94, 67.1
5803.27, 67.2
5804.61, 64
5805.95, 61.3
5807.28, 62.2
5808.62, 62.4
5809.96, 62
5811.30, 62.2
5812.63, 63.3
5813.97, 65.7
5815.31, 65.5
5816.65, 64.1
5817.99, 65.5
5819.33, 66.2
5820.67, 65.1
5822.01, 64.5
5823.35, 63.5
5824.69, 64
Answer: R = 0.9 angstrom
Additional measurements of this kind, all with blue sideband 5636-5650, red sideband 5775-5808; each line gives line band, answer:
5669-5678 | -0.3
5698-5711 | 0.5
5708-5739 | -0.8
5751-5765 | -0.5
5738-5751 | -0.4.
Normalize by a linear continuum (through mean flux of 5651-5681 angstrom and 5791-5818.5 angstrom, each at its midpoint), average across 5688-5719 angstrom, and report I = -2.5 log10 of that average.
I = 0.01 mag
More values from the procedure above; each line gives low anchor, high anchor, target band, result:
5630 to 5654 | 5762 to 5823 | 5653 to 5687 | 0.005 mag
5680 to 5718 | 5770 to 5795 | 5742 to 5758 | -0.038 mag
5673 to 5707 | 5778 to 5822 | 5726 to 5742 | -0.038 mag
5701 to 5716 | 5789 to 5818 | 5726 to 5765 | -0.051 mag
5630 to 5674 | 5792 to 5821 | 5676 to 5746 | -0.001 mag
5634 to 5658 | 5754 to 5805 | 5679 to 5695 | -0.014 mag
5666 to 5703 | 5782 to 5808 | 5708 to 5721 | 0.006 mag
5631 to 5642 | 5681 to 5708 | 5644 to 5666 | 0.004 mag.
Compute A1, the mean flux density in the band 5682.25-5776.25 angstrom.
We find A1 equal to 63.7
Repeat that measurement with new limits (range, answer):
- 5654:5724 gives 62.4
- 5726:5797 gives 63.9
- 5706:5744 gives 63.7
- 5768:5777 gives 63.1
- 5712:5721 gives 64.1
